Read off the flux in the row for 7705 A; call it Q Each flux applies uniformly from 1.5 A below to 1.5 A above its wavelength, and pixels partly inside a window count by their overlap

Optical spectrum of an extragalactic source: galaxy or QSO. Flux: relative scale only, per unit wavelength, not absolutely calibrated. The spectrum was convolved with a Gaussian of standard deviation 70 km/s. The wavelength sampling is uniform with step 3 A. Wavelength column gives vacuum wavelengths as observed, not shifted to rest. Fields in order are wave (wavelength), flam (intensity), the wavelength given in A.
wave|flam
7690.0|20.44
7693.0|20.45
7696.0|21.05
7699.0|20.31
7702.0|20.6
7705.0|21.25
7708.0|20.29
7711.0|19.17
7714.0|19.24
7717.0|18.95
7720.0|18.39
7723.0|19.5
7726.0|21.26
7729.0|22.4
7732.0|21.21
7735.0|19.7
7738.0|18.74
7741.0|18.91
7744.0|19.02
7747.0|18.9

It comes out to 21.25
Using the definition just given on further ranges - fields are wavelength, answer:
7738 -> 18.74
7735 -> 19.7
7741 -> 18.91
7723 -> 19.5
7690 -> 20.44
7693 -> 20.45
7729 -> 22.4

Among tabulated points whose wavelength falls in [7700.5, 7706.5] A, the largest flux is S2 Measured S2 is 21.25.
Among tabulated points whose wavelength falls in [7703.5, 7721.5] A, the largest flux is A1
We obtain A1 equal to 21.25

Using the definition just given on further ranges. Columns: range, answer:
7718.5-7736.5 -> 22.4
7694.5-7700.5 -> 21.05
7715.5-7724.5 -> 19.5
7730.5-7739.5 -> 21.21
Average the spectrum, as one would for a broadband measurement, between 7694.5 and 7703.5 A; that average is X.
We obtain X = 20.7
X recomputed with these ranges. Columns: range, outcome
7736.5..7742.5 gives 18.8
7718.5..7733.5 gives 20.6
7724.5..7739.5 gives 20.7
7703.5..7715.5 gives 20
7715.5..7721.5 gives 18.7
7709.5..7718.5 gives 19.1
